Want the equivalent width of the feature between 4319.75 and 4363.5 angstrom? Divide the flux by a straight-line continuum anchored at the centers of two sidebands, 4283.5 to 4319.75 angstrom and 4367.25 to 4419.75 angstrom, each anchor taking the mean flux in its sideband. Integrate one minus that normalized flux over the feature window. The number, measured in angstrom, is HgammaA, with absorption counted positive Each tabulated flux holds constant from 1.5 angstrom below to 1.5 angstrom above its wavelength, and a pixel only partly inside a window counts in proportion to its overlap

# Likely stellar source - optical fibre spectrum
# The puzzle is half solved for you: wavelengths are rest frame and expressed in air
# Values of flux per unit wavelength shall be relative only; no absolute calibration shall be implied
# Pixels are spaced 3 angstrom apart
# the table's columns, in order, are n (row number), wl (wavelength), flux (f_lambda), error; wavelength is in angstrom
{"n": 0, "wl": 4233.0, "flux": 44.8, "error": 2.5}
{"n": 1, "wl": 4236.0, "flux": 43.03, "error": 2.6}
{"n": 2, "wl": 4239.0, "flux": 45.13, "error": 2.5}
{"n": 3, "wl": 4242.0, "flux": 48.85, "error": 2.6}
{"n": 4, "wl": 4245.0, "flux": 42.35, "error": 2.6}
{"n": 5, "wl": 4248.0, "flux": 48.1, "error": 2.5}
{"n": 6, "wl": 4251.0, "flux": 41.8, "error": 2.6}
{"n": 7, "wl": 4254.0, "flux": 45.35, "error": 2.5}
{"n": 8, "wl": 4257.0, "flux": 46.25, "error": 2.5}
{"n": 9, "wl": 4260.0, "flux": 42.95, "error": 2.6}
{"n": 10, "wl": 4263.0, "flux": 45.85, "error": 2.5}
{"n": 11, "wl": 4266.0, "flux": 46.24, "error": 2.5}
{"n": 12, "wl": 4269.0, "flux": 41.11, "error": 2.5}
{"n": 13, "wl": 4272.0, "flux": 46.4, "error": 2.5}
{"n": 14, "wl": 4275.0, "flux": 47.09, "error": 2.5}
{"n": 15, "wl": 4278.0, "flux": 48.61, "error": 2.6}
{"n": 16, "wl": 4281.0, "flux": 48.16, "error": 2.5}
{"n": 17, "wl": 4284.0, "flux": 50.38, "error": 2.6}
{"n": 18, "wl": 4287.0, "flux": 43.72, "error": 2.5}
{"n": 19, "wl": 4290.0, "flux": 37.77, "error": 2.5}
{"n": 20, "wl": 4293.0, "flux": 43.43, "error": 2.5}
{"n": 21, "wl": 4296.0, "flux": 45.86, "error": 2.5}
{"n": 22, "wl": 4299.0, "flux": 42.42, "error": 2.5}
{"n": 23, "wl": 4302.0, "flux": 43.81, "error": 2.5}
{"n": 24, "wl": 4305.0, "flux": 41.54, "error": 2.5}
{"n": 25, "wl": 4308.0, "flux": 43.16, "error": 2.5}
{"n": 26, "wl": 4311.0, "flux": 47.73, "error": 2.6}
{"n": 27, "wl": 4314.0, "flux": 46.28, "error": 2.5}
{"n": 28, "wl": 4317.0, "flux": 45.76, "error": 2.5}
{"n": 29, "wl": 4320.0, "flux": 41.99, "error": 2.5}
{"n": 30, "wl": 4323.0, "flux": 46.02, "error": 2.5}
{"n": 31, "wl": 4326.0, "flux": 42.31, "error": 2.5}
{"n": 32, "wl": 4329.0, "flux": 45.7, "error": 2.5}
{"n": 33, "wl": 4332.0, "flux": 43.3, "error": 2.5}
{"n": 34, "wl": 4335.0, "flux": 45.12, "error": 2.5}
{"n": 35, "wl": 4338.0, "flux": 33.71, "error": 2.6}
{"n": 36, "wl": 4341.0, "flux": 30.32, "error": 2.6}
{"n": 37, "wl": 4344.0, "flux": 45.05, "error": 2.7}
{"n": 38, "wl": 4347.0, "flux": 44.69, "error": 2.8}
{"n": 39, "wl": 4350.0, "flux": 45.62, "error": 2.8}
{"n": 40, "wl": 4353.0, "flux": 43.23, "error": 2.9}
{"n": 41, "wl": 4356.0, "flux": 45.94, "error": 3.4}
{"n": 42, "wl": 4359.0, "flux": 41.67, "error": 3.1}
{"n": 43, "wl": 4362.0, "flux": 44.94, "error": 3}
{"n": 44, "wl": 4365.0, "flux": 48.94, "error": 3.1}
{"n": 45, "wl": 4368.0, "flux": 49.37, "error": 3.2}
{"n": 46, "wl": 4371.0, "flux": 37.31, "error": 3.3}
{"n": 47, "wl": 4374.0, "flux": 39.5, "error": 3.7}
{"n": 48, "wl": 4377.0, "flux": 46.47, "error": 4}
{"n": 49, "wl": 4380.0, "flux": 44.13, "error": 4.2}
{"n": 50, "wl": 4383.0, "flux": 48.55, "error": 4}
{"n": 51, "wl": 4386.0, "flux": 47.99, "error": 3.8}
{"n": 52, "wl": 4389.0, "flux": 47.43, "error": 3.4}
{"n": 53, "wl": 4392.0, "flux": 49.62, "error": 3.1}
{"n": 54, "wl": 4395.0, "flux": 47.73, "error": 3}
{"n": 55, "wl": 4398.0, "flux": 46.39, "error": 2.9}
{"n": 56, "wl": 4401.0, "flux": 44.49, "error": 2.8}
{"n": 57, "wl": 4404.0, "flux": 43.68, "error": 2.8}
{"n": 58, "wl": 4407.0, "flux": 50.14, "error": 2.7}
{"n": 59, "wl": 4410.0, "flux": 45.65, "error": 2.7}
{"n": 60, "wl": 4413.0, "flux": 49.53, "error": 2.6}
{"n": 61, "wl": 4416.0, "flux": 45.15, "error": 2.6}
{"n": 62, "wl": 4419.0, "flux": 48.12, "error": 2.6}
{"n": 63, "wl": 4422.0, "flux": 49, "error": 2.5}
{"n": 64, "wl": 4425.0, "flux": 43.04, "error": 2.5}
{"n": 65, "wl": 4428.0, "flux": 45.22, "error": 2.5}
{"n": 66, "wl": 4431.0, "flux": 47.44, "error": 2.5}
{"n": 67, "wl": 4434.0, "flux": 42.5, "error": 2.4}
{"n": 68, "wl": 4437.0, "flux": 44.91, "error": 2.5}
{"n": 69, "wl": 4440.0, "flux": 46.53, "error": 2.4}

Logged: 2.2 angstrom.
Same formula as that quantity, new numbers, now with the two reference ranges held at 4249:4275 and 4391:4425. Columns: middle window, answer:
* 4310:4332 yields 0.3 angstrom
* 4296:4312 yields 0.6 angstrom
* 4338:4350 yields 1.6 angstrom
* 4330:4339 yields 0.9 angstrom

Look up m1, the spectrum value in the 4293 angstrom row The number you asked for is 43.43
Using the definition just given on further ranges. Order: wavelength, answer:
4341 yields 30.32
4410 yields 45.65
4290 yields 37.77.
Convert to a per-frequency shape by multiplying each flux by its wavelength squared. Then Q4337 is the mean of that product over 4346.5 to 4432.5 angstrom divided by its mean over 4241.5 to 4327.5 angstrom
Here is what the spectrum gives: 1.1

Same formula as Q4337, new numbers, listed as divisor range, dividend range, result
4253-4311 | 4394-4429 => 1.10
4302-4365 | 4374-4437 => 1.11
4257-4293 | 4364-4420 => 1.08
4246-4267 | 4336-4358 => 0.96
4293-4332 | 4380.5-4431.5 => 1.11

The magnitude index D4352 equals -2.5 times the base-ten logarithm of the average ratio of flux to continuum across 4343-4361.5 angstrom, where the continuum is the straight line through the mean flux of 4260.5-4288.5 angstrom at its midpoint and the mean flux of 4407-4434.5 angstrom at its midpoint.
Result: 0.05 mag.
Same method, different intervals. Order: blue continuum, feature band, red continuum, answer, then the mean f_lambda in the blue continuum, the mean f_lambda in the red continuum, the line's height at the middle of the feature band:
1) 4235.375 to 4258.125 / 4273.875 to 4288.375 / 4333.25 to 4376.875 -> -0.08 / 45.2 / 42.7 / 44.4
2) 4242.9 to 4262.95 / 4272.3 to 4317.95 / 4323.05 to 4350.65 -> -0.04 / 44.7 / 41.9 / 43.3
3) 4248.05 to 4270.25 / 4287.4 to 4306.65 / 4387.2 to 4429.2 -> 0.06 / 44.5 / 46.8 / 45.1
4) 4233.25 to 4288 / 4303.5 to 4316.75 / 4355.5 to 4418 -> 0.02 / 45.6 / 46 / 45.8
